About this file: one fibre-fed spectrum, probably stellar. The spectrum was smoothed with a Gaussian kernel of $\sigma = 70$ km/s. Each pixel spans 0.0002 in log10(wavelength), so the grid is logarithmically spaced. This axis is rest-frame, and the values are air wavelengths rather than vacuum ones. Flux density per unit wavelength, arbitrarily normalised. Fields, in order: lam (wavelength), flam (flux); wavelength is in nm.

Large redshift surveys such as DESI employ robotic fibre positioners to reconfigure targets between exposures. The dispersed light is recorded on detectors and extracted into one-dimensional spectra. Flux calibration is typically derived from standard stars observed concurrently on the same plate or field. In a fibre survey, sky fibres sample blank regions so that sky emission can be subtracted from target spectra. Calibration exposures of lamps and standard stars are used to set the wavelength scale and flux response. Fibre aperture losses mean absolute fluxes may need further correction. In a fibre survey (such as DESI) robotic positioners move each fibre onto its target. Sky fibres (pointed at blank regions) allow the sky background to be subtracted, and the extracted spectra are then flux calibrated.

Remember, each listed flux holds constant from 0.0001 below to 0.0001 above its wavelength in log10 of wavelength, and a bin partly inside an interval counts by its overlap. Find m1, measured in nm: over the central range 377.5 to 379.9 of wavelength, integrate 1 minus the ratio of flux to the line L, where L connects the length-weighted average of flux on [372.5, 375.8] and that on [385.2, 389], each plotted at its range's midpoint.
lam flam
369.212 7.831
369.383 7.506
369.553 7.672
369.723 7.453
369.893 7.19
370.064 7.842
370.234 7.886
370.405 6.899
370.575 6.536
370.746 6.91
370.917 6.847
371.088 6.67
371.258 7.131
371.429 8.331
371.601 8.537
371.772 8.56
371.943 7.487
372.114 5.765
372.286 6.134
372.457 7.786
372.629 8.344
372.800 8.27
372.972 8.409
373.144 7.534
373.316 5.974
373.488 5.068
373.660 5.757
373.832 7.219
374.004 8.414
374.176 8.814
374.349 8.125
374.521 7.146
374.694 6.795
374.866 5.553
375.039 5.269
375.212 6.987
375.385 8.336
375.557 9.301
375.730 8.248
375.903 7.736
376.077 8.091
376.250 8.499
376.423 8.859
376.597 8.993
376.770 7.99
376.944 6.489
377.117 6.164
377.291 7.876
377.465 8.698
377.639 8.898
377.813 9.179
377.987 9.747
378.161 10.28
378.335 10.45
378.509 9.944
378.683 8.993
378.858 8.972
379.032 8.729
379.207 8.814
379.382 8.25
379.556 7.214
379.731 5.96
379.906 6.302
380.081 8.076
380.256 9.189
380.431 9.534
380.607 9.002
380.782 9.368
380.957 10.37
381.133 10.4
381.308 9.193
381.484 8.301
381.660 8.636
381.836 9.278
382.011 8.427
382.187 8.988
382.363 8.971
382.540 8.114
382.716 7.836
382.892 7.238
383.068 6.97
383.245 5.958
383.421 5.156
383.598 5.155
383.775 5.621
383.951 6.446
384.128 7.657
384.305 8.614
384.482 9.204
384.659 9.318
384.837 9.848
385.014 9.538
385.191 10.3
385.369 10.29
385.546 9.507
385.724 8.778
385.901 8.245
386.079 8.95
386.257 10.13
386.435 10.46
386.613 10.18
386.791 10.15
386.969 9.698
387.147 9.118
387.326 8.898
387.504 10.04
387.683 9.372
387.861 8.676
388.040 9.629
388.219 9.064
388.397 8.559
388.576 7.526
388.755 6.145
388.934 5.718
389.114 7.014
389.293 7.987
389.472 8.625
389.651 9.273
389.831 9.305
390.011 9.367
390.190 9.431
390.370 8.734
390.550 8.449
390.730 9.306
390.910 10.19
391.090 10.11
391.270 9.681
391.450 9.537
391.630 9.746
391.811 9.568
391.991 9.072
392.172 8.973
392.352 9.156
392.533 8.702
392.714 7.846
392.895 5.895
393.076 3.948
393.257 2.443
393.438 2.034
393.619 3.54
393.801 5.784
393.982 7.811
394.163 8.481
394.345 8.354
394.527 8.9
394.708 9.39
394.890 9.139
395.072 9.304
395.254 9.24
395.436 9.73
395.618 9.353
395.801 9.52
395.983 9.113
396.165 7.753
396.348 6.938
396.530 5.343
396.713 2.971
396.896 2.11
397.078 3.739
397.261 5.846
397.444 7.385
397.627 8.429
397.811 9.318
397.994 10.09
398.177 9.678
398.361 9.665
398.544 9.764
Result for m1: -0.26 nm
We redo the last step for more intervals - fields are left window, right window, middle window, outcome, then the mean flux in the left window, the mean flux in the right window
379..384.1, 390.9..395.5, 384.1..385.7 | -0.294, 7.97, 7.9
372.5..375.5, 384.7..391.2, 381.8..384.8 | 0.303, 7.21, 9.07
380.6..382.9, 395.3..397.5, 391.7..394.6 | 0.113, 8.92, 6.69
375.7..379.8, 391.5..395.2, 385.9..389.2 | -0.421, 8.48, 7.45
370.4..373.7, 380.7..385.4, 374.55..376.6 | -0.030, 7.17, 8.31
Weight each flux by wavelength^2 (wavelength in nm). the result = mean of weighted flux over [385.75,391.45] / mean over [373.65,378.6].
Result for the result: 1.18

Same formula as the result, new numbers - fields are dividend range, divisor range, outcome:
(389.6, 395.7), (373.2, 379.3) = 1.12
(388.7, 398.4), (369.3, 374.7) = 1.19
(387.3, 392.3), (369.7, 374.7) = 1.33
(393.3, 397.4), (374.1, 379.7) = 0.93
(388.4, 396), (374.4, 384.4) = 1.07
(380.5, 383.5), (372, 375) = 1.23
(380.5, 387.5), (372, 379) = 1.15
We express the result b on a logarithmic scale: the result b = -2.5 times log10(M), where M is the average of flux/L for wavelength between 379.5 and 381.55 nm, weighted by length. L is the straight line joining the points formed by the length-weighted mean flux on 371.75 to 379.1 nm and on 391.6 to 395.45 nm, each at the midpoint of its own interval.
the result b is -0.11 mag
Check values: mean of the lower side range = 7.9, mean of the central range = 8.6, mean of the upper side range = 7.52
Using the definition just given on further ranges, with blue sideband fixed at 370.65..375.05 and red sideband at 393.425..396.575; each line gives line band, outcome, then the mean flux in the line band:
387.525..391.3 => -0.12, 8.68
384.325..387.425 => -0.24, 9.55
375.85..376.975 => -0.12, 8.18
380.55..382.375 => -0.22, 9.19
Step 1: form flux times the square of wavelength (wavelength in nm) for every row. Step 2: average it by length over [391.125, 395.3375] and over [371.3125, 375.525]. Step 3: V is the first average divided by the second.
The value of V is 1.2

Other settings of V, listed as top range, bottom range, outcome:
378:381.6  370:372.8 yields 1.26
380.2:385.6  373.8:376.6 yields 1.13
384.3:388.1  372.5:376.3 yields 1.36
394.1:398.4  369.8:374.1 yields 1.23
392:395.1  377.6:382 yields 0.85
